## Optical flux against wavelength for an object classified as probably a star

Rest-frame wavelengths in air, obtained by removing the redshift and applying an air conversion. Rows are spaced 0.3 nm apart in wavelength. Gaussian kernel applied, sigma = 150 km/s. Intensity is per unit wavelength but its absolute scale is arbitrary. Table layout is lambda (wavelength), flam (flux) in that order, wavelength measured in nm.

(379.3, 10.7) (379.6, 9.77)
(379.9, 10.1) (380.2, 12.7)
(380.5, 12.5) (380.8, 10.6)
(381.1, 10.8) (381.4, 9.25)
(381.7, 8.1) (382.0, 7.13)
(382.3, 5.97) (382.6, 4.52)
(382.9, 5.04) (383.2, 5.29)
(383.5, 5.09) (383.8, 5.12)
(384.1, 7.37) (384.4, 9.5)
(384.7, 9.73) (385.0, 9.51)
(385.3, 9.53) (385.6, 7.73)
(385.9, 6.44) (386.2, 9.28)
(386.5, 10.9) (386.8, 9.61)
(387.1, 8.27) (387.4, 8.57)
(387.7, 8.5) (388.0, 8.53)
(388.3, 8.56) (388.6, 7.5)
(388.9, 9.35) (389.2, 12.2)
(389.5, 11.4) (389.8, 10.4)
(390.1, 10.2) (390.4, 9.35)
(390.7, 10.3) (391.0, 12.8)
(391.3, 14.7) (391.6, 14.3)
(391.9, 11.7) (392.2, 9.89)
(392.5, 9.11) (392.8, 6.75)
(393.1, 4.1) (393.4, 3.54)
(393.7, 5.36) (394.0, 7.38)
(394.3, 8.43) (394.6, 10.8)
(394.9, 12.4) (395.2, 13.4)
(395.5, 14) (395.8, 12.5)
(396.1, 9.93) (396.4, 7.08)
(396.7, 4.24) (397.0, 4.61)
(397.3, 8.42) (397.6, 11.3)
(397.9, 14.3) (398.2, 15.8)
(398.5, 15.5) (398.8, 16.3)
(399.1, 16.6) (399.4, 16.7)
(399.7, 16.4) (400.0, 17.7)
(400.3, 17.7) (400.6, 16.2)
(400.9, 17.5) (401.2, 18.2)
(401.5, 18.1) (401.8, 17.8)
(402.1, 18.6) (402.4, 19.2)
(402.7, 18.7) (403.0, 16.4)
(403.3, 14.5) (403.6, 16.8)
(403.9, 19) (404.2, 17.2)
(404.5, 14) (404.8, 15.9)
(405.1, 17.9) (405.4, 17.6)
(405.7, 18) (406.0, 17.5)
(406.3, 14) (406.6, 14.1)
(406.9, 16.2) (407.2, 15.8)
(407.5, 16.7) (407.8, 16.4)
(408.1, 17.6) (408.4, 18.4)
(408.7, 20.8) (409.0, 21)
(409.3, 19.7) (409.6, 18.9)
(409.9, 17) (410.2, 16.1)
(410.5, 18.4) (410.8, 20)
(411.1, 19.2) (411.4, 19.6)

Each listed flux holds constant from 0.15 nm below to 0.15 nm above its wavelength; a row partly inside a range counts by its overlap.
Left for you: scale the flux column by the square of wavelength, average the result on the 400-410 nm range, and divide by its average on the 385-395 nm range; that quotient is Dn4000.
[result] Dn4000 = 2.01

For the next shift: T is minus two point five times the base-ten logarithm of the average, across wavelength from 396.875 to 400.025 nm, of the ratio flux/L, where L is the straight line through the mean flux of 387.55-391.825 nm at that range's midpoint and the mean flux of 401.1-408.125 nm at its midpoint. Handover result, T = 0.04 mag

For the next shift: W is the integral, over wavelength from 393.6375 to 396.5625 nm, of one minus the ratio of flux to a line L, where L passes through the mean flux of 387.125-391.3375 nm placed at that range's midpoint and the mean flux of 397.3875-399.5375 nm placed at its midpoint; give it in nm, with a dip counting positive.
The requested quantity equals 0.66 nm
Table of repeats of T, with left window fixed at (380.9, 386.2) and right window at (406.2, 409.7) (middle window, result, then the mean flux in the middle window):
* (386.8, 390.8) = 0.02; 9.47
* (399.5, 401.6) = -0.20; 17.4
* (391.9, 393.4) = 0.43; 7.49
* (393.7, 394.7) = 0.40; 8.25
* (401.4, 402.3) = -0.21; 18.2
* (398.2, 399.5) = -0.18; 16.2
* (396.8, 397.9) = 0.44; 8.78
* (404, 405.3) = -0.02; 16.4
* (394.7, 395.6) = -0.07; 13.1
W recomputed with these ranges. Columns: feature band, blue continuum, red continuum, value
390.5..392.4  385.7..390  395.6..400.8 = -0.28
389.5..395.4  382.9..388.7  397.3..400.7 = 0.95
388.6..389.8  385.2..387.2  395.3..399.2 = -0.11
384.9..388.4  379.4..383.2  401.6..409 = 0.60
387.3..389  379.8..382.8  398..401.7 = 0.49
